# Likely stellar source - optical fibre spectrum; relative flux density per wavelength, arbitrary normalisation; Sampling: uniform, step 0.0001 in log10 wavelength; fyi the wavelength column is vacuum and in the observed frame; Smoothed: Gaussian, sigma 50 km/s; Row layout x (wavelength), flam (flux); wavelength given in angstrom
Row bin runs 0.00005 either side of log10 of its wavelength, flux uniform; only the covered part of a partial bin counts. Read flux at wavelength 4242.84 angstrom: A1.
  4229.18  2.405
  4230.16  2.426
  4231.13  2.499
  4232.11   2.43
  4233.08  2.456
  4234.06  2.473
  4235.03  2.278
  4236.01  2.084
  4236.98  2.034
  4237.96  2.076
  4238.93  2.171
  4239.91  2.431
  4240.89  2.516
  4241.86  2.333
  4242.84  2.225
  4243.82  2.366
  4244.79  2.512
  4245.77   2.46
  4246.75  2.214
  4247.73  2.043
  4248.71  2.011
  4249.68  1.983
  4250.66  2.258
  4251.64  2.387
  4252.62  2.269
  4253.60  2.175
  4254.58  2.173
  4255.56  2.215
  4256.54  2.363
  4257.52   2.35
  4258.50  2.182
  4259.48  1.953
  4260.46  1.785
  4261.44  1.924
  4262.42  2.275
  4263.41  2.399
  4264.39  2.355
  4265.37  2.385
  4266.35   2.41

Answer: 2.225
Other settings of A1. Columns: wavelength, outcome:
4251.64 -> 2.387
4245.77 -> 2.46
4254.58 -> 2.173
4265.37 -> 2.385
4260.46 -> 1.785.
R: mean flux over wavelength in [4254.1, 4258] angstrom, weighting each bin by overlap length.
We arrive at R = 2.28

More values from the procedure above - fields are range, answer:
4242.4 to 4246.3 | 2.39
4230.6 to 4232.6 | 2.47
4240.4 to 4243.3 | 2.36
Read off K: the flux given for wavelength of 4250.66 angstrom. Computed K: 2.258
